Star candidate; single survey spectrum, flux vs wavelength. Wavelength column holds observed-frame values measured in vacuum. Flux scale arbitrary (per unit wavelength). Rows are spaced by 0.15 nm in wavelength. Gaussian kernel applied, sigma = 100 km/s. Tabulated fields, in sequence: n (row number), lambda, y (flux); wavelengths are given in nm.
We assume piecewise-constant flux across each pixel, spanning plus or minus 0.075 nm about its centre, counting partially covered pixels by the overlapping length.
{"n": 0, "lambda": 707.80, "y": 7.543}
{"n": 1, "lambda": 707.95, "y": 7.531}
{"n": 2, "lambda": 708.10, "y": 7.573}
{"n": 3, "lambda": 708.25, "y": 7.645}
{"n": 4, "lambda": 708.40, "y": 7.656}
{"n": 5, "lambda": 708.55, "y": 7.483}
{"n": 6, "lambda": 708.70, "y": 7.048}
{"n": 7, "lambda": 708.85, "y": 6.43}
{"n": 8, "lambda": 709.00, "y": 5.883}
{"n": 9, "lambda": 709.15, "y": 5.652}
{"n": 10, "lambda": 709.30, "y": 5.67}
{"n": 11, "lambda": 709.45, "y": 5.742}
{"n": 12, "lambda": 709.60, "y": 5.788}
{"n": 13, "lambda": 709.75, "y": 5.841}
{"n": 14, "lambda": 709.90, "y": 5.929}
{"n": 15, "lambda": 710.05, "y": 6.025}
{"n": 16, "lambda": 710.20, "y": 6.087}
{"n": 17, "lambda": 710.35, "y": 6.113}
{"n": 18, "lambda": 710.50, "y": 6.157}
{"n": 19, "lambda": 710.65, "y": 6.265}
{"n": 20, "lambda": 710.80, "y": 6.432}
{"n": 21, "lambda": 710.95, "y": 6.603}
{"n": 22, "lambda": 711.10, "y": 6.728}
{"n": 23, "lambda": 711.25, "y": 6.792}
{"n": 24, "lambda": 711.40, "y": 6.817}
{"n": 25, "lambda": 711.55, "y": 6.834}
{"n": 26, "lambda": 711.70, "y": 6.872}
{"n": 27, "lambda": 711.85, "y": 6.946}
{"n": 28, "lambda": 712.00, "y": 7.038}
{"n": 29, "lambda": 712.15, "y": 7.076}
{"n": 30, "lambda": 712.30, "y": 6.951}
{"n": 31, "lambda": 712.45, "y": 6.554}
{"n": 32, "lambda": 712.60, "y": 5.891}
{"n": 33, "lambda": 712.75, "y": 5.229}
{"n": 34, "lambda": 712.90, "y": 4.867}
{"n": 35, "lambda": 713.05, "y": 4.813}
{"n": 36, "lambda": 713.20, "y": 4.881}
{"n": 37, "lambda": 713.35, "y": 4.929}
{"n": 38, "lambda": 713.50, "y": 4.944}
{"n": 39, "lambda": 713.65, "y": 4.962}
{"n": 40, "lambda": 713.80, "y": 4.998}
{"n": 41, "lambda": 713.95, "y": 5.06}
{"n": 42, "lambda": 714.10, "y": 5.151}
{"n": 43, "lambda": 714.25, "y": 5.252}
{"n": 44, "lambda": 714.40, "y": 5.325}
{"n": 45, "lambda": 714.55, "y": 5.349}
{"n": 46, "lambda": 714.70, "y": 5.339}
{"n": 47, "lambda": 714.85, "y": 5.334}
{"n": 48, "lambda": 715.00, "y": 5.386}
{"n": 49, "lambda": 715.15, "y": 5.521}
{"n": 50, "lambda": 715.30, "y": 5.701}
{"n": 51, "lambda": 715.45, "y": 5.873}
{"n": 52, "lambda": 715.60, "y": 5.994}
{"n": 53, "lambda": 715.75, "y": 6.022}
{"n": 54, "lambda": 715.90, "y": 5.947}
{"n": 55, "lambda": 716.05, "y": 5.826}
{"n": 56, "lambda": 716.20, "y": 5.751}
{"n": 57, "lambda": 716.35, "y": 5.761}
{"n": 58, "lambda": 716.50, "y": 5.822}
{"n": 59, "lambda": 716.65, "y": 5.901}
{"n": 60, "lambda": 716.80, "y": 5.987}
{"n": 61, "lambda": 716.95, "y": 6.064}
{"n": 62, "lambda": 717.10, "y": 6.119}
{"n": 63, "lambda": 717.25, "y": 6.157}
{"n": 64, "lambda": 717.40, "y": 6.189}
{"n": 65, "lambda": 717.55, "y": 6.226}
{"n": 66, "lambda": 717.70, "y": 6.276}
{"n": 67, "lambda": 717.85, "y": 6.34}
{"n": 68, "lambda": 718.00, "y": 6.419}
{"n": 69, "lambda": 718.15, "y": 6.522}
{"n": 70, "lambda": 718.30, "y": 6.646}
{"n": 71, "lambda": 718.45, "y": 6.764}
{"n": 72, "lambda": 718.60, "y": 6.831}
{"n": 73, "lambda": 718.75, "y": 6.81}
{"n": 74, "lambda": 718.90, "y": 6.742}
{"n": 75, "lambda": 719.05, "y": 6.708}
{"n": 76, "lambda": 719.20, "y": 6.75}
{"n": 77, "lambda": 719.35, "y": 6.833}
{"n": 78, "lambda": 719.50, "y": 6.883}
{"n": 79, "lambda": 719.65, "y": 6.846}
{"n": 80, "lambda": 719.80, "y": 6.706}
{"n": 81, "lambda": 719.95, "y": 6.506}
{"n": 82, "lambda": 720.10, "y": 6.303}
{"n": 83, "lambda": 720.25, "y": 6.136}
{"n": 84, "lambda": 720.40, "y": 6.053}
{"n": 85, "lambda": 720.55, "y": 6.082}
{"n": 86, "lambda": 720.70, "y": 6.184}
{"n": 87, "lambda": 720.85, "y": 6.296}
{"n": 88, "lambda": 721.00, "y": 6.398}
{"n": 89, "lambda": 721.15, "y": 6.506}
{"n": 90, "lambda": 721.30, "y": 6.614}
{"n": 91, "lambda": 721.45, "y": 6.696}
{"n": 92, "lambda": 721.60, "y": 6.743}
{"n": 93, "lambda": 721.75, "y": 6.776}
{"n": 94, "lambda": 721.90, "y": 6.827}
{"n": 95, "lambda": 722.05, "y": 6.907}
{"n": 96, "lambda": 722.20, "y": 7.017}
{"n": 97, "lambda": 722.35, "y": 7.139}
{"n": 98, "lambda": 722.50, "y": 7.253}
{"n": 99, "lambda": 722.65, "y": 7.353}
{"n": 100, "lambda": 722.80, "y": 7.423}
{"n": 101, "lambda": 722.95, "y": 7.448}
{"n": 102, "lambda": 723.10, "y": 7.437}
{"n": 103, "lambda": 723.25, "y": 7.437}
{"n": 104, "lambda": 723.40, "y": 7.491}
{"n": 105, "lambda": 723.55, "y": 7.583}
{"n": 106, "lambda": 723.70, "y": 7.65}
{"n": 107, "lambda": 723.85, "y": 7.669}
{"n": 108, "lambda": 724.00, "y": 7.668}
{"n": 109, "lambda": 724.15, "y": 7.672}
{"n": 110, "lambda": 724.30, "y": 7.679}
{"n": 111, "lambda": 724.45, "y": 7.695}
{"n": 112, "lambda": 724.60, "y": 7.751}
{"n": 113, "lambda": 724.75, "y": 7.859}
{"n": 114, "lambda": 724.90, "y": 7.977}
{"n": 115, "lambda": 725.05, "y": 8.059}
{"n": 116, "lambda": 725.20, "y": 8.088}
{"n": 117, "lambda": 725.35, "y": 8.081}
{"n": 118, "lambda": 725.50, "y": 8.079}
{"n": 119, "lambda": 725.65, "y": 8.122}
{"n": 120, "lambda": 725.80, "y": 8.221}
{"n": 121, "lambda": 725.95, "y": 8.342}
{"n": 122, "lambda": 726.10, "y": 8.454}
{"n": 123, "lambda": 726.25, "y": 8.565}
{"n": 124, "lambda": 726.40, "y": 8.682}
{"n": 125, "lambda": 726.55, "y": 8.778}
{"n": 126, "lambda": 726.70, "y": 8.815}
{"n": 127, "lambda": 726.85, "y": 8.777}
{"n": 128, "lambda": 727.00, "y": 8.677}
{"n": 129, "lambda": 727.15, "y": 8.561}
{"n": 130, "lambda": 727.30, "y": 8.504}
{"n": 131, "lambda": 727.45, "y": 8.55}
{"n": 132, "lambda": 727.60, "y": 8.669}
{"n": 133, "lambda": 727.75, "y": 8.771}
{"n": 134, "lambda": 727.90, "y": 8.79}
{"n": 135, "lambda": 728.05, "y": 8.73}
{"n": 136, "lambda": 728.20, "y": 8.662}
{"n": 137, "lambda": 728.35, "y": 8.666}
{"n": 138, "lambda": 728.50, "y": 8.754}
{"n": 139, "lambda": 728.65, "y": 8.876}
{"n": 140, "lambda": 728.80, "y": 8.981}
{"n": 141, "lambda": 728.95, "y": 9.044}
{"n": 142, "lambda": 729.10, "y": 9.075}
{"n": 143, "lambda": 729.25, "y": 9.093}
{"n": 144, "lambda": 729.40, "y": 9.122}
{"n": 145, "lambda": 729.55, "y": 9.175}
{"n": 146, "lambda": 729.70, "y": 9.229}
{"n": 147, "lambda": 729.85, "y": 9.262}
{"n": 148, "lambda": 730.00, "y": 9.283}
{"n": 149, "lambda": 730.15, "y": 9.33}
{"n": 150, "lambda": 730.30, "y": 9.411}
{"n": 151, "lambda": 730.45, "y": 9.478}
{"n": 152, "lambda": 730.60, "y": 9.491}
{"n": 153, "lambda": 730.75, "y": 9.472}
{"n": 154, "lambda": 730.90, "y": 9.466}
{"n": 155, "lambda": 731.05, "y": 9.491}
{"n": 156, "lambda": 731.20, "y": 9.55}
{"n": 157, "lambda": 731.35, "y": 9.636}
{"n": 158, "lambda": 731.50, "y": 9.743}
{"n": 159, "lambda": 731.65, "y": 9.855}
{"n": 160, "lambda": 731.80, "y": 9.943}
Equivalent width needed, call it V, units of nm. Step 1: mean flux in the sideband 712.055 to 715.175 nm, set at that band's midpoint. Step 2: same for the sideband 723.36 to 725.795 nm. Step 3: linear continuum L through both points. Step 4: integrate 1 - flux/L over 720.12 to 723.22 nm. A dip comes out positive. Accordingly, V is 0.19 nm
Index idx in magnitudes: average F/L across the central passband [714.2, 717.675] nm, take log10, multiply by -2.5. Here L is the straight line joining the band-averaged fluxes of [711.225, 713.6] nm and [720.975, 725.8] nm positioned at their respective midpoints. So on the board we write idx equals 0.13 mag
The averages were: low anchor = 6.06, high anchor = 7.43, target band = 5.79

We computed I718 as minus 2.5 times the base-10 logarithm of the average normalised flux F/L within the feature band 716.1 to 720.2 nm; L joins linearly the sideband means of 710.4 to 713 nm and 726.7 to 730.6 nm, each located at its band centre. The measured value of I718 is 0.16 mag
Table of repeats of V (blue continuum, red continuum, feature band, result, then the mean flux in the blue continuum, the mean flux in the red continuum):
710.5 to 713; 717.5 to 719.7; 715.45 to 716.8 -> 0.143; 6.47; 6.64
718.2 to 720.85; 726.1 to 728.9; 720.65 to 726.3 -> 0.137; 6.57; 8.71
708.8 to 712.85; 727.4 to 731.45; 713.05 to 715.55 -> 0.580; 6.3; 9.12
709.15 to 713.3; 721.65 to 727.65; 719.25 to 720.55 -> 0.136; 6.17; 7.89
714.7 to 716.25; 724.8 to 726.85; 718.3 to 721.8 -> 0.147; 5.72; 8.34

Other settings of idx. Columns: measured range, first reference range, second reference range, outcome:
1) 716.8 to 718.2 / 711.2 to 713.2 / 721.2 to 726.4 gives 0.11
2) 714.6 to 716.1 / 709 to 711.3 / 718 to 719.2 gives 0.14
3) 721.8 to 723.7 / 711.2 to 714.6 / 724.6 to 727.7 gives 0.06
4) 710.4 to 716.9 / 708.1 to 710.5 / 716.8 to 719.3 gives 0.10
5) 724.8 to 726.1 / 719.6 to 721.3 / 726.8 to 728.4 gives -0.02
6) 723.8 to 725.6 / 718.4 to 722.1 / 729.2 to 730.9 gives 0.00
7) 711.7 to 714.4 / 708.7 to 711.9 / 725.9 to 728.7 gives 0.18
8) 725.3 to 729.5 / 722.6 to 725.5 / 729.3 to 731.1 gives -0.01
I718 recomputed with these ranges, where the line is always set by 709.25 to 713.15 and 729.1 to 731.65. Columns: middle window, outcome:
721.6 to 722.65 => 0.15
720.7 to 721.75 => 0.20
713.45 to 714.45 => 0.29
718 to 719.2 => 0.12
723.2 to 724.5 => 0.10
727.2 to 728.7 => 0.04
